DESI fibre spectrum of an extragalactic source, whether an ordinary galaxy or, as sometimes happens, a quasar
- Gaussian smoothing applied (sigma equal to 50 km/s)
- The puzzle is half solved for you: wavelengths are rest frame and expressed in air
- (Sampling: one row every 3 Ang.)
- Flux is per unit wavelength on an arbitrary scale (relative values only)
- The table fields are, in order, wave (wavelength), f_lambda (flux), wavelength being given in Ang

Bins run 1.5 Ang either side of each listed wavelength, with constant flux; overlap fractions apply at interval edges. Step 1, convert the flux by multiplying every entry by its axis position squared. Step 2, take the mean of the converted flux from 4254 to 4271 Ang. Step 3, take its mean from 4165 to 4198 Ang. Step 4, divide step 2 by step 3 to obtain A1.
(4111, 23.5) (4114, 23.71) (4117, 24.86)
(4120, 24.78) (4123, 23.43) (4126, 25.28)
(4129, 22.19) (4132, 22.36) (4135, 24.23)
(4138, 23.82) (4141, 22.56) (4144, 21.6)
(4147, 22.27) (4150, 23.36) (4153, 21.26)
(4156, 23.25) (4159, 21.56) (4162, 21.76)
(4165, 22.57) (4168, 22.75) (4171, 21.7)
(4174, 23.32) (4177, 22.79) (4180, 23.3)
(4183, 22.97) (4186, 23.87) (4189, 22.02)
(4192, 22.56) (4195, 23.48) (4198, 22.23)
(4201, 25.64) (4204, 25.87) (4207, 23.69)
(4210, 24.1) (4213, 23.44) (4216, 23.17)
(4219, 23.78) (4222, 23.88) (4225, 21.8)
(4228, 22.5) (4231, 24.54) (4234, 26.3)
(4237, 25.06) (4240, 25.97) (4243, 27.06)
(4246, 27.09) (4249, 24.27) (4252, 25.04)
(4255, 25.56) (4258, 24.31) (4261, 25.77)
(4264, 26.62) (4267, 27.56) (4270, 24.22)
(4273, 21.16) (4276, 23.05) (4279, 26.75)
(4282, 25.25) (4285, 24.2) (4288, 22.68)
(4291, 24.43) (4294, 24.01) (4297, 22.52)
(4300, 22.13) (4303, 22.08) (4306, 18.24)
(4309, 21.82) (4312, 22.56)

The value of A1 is 1.17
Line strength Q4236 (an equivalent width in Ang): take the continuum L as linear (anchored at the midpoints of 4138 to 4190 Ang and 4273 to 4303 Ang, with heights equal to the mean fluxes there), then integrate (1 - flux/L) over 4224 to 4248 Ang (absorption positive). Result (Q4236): -1.9 Ang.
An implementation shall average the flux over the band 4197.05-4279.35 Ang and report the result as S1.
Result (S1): 24.6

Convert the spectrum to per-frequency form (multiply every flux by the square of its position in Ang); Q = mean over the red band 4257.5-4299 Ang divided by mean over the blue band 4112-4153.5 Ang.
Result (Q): 1.1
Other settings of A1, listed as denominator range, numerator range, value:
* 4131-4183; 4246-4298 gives 1.15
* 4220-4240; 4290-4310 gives 0.95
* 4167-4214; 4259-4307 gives 1.07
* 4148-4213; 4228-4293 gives 1.13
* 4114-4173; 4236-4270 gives 1.18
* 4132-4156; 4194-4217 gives 1.09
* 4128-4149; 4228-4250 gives 1.18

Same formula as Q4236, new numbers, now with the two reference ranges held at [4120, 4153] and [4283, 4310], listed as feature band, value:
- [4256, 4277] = -1.9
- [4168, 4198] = 0.1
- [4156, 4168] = 0.4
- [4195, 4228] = -1.2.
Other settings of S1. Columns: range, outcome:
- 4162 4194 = 22.7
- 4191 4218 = 23.8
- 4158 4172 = 22.1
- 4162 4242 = 23.6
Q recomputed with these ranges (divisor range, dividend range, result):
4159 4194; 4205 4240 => 1.08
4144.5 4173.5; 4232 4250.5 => 1.21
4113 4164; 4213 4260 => 1.12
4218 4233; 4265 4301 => 1.06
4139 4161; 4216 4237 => 1.11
